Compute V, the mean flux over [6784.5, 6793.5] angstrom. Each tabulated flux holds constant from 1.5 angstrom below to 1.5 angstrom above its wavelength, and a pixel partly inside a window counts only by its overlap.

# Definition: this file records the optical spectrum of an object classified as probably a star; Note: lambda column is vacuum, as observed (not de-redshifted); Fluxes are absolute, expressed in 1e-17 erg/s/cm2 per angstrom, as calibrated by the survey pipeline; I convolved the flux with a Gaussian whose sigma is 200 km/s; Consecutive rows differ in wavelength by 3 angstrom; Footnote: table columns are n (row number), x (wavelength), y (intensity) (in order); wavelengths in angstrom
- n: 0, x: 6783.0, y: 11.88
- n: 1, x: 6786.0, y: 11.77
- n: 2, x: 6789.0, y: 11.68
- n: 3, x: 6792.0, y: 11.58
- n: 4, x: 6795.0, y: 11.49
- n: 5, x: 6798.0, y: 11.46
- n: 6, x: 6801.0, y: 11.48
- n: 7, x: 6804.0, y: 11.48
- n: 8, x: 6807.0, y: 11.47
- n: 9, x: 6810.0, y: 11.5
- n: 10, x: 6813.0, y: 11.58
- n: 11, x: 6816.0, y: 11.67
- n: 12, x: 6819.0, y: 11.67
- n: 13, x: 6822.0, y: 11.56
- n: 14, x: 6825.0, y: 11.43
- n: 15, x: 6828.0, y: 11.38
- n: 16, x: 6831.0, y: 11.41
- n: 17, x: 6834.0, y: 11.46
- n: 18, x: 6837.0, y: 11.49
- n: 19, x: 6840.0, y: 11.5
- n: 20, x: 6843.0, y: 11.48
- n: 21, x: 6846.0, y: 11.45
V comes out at 11.7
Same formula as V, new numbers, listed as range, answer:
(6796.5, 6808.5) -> 11.5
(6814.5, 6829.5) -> 11.5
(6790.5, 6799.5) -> 11.5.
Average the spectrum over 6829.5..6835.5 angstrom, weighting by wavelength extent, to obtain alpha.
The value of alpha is 11.4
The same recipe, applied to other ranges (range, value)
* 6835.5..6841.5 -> 11.5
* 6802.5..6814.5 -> 11.5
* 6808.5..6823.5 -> 11.6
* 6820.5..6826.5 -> 11.5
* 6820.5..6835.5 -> 11.4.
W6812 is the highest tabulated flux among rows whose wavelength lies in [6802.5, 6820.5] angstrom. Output 11.67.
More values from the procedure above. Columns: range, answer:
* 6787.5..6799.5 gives 11.68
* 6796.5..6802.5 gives 11.48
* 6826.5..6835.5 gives 11.46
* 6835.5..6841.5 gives 11.5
